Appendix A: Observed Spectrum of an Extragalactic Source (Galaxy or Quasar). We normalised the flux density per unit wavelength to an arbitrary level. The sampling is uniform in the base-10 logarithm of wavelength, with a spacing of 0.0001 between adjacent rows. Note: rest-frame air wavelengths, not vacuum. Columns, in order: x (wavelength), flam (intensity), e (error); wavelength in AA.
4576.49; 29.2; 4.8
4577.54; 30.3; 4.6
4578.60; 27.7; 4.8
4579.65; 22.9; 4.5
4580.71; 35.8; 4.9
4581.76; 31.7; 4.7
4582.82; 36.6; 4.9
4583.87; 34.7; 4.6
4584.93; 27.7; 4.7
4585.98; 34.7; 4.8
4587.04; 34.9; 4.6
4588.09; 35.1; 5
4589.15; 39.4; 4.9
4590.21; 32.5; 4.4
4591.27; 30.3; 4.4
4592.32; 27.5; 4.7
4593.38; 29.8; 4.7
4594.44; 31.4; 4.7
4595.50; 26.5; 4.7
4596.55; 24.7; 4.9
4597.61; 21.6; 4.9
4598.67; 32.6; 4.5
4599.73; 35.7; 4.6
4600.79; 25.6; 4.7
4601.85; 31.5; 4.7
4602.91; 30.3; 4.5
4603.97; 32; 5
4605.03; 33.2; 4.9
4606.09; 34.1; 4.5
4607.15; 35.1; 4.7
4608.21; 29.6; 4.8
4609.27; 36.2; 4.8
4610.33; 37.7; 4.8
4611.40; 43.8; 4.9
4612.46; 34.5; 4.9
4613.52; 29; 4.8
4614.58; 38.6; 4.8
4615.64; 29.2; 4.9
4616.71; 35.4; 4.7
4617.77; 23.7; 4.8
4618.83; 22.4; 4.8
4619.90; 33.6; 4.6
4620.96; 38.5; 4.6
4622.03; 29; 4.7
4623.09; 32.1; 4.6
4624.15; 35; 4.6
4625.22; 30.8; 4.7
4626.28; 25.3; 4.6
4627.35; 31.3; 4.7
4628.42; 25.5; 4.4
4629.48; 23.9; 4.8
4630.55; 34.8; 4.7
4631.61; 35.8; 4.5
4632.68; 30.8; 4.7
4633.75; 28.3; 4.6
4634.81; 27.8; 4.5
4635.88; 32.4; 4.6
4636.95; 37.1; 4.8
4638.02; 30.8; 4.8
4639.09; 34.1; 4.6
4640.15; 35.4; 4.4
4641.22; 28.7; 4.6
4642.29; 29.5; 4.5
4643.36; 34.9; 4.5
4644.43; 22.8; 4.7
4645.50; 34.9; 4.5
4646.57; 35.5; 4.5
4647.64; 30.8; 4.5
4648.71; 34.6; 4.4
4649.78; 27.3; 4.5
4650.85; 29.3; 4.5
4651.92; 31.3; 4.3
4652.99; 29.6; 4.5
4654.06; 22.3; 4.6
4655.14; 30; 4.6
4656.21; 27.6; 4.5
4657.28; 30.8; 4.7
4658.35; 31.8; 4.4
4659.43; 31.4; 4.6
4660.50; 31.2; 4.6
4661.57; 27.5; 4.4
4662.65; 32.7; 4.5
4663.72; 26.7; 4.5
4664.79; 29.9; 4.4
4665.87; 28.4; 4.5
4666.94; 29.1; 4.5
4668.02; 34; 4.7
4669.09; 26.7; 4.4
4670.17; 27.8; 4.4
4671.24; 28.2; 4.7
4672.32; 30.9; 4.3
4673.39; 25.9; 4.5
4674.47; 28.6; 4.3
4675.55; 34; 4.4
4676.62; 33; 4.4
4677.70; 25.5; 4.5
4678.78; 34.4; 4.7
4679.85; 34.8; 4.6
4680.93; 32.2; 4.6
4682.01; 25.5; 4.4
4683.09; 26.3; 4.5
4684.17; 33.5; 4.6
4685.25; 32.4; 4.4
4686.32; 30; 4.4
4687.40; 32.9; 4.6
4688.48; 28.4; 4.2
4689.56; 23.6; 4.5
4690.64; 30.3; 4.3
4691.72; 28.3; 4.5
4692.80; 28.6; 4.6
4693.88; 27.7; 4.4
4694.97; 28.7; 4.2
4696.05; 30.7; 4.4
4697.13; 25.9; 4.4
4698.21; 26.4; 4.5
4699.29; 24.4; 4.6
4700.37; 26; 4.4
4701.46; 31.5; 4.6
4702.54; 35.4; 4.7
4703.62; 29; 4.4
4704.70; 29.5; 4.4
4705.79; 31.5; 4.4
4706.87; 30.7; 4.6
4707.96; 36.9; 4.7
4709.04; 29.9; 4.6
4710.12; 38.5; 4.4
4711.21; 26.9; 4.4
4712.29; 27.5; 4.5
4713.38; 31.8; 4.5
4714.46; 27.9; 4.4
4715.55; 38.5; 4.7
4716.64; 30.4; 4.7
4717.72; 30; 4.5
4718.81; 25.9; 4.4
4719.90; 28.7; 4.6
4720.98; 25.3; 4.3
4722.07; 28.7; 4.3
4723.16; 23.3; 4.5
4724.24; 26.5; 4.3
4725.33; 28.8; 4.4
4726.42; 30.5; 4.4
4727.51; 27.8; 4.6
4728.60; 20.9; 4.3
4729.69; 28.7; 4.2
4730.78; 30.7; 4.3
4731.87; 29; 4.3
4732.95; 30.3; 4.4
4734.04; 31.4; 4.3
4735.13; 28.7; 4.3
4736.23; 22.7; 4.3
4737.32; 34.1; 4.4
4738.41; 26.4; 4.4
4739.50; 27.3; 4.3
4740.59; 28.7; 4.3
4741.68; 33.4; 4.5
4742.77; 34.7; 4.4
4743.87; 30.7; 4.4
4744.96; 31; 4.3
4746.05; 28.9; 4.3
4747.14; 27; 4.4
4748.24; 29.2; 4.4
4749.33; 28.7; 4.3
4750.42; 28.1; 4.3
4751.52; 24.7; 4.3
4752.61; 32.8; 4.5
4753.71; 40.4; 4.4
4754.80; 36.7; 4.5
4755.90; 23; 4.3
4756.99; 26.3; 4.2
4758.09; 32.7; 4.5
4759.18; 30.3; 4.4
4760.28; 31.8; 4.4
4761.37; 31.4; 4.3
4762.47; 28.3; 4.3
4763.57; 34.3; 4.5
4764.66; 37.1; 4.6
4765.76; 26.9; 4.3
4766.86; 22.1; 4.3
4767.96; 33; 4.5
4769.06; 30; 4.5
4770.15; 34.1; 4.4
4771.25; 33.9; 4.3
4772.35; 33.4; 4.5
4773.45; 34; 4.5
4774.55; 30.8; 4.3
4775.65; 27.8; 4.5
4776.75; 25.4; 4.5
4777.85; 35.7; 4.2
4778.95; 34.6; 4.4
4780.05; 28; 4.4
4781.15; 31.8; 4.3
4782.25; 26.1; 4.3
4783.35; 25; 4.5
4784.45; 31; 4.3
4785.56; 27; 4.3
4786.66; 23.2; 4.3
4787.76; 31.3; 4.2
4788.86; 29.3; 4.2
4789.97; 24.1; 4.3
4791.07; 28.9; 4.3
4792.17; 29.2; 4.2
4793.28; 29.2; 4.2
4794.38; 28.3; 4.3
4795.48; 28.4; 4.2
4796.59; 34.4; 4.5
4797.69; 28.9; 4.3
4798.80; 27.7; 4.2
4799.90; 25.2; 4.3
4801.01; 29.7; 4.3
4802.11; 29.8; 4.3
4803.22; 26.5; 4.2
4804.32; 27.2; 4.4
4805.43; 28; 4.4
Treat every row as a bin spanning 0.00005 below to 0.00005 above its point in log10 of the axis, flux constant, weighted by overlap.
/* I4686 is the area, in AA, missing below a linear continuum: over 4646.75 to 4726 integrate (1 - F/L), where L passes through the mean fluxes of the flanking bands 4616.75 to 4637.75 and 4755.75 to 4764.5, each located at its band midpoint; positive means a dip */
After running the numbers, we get 2.2 AA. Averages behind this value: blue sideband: 30.5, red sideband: 30.4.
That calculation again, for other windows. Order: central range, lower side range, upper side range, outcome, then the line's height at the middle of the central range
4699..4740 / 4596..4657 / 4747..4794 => 1.5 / 30.4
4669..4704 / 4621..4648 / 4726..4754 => 1.1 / 30.3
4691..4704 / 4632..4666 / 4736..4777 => 0.8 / 30.5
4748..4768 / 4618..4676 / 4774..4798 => -0.7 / 29.3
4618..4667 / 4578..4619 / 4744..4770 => 1.4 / 31.4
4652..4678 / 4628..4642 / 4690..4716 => 1.1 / 30.7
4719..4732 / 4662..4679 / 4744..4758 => 1.1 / 29.8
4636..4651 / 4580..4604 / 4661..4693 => -0.8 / 30.3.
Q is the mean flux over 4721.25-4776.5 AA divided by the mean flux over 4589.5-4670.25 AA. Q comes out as 0.97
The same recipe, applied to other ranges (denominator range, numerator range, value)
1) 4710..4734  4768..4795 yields 1.03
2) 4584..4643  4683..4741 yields 0.92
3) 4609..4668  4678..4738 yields 0.95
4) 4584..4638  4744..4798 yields 0.95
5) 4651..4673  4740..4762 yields 1.04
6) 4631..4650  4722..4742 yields 0.89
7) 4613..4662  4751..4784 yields 1.00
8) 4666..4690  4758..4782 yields 1.04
